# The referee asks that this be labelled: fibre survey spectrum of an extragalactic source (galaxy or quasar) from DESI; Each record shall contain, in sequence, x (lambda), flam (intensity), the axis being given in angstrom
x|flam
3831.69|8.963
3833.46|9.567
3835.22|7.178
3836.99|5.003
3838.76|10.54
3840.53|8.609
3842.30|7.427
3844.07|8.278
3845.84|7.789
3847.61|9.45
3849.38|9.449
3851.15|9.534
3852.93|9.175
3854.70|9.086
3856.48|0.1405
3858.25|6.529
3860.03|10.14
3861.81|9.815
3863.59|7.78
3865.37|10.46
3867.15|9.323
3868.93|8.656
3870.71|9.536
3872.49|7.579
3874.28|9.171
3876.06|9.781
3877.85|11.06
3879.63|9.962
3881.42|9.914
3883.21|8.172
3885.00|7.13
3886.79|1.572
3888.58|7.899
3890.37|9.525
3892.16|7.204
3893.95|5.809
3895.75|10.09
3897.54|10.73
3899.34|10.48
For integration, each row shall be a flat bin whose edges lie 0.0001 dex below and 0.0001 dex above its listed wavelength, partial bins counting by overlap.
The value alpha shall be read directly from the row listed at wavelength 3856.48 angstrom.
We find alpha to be 0.1405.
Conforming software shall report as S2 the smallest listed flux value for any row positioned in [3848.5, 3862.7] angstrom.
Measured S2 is 0.1405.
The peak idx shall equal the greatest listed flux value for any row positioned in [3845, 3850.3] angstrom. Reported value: 9.45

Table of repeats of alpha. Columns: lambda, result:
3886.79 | 1.572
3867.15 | 9.323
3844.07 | 8.278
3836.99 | 5.003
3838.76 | 10.54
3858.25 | 6.529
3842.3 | 7.427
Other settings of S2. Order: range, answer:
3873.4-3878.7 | 9.171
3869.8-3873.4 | 7.579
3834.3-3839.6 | 5.003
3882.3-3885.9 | 7.13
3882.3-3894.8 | 1.572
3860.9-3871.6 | 7.78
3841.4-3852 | 7.427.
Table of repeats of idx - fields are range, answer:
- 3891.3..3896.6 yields 10.09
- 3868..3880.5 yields 11.06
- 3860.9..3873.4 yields 10.46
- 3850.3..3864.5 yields 10.14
